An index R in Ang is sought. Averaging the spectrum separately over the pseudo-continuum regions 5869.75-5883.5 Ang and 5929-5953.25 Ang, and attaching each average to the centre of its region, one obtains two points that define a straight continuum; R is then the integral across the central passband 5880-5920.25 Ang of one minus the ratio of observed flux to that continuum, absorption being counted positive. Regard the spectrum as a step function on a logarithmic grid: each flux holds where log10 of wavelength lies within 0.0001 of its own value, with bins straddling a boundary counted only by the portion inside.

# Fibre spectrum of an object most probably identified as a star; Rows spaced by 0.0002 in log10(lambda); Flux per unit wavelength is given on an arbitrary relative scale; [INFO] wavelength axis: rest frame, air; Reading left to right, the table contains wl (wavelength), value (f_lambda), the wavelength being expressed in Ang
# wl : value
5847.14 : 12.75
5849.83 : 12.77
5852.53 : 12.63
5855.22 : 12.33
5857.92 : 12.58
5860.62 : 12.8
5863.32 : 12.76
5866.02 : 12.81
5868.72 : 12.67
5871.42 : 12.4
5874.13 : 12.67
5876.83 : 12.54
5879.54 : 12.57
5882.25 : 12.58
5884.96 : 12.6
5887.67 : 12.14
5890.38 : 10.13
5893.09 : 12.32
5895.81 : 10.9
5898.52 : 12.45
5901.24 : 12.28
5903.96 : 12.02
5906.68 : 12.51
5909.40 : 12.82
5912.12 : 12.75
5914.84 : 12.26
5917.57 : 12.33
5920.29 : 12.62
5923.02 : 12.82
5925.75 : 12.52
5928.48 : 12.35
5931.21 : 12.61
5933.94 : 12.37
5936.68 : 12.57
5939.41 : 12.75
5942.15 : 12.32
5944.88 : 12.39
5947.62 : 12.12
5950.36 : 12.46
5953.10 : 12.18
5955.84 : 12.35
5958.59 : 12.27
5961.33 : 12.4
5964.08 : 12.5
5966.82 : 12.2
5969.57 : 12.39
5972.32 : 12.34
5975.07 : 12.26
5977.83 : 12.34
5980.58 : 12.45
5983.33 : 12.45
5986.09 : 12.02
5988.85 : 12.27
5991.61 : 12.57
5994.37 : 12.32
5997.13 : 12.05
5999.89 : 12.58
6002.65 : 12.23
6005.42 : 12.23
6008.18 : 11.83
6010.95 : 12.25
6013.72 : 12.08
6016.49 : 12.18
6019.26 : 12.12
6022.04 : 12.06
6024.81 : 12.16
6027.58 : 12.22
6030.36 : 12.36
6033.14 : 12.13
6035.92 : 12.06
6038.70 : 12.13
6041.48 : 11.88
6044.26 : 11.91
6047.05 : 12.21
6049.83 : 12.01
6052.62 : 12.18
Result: 1.1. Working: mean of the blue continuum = 12.6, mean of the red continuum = 12.4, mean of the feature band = 12.2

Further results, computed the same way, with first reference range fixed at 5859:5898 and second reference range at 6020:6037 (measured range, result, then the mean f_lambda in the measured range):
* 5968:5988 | -0.2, 12.3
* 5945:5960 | -0.1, 12.3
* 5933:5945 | -0.3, 12.5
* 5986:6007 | -0.2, 12.3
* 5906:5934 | -0.7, 12.6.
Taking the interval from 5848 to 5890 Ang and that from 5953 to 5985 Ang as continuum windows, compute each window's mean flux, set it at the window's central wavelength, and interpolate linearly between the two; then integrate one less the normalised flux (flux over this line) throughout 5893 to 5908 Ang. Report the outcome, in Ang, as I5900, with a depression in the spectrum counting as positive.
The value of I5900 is 0.5 Ang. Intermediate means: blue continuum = 12.5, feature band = 12.1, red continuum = 12.3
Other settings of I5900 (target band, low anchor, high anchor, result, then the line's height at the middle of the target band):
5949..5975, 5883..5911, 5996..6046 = -0.5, 12.1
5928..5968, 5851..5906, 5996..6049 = -0.5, 12.2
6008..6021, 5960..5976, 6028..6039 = 0.1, 12.2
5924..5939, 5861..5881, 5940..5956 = -0.1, 12.4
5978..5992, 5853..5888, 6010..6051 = -0.1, 12.3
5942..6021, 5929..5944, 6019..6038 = 0.4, 12.3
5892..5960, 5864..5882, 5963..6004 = 0.6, 12.5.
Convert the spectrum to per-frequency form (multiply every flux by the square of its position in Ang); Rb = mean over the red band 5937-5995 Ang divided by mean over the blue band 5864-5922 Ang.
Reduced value 1.03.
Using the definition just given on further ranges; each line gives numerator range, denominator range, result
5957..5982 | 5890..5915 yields 1.04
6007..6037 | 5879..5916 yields 1.04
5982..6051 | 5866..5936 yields 1.03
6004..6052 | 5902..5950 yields 1.00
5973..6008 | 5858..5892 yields 1.03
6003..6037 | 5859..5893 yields 1.03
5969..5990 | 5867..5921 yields 1.03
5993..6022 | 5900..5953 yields 1.00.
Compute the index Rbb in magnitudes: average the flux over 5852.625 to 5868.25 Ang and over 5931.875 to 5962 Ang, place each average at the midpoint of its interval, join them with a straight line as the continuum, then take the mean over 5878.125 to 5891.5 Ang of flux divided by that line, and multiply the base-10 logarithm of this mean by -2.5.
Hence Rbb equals 0.048 mag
